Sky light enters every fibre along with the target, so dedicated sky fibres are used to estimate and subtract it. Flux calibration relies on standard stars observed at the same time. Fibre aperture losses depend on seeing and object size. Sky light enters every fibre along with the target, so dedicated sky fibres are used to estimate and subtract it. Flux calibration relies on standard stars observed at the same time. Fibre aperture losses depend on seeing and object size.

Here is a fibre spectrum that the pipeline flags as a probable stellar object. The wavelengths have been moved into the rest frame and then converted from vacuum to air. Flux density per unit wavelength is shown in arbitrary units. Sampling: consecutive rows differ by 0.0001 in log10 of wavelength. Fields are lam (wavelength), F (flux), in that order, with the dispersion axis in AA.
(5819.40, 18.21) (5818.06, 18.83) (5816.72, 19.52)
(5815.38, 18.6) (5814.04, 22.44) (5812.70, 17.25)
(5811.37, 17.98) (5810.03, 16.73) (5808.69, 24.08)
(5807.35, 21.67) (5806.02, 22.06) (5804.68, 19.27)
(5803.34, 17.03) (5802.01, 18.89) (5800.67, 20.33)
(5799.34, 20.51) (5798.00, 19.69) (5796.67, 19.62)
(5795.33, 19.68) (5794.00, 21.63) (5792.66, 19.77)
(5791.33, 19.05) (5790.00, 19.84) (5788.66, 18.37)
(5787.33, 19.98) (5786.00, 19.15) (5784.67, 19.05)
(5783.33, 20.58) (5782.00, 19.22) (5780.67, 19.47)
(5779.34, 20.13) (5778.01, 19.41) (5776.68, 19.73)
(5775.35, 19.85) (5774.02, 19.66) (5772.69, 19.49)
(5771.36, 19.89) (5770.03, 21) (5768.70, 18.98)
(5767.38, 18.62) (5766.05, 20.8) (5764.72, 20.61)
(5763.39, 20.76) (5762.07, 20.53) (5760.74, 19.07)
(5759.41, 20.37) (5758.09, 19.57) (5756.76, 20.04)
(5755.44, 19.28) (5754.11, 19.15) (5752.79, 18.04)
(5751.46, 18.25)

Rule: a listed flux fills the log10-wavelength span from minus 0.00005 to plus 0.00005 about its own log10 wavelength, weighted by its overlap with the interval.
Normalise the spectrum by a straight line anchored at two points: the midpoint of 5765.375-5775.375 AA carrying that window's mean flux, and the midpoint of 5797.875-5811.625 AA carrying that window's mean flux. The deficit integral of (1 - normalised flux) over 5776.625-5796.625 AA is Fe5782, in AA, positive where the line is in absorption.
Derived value 0.2 AA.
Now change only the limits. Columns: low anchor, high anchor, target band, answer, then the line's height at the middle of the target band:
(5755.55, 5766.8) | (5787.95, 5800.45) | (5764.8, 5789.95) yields 0.4 AA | 20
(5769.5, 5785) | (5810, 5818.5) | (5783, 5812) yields -0.7 AA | 19.3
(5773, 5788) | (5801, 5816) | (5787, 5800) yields -0.1 AA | 19.7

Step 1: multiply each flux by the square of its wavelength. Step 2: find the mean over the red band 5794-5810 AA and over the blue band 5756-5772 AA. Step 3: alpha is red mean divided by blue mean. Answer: 1.0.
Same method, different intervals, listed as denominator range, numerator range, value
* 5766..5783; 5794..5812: 1.02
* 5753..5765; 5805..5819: 1.02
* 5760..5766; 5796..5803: 0.98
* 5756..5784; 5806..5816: 1.02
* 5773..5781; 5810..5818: 0.97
